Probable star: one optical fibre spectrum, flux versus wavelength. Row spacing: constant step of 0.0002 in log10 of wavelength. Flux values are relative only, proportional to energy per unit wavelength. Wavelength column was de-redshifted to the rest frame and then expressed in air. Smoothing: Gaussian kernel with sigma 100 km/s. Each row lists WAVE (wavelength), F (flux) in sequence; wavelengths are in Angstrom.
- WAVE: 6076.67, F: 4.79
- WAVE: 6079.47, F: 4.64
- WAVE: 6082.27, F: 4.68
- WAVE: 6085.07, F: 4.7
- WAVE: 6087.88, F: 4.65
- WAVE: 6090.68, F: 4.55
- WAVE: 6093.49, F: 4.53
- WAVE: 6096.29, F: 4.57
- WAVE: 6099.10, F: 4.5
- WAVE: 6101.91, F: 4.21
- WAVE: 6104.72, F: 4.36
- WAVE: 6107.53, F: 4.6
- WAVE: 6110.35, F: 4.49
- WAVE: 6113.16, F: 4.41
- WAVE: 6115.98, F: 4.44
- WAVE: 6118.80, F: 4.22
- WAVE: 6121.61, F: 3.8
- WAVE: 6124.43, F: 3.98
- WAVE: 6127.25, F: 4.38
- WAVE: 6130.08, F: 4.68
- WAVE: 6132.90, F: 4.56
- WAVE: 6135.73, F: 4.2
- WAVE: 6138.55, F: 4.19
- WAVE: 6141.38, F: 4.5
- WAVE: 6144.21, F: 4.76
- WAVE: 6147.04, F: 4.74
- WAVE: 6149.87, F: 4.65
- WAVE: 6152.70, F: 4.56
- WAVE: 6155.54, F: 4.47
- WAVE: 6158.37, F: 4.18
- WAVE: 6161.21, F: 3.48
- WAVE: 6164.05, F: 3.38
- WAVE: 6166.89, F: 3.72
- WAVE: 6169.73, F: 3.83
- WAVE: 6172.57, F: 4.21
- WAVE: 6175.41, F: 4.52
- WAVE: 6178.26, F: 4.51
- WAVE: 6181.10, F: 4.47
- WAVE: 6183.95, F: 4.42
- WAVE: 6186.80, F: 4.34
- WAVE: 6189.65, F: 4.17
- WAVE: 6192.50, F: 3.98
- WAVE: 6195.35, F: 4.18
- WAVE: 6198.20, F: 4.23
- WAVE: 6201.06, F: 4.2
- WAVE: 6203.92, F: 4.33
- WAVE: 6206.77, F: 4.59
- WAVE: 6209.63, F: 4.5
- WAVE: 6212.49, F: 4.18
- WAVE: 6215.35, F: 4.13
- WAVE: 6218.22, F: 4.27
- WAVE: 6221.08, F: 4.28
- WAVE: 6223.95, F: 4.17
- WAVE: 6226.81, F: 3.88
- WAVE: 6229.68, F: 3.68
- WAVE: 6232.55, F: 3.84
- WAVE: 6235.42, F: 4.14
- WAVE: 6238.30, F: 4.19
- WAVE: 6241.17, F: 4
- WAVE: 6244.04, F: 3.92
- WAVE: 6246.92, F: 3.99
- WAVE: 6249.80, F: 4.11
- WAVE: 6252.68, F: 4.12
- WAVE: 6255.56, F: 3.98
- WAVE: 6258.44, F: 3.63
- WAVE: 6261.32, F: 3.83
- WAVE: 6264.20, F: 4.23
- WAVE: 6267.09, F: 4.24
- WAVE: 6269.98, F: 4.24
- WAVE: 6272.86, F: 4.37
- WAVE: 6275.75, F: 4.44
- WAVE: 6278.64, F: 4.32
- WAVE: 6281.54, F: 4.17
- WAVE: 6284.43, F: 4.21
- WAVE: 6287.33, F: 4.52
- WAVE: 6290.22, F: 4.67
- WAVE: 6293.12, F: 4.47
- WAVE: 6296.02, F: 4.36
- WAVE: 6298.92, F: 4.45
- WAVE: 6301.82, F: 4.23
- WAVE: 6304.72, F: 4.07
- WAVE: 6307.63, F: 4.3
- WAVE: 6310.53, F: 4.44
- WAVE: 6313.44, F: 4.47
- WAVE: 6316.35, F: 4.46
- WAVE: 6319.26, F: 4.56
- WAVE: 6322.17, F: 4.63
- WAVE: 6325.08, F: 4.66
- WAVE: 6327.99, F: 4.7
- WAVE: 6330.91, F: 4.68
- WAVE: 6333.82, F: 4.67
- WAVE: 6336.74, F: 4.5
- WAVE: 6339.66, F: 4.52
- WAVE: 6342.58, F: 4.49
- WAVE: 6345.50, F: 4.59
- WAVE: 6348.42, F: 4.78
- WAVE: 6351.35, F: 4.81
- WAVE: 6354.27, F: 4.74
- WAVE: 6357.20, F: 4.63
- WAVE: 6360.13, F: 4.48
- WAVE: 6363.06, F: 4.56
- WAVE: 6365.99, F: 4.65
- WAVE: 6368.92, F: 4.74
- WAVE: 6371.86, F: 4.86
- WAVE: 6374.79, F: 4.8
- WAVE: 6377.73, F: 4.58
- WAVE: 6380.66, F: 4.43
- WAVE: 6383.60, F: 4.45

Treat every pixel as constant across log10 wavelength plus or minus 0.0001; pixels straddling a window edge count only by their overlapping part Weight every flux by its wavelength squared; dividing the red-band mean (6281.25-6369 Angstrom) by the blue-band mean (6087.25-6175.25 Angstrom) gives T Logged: 1.12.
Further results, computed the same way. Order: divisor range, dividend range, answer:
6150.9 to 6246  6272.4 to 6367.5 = 1.13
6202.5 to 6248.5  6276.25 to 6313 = 1.08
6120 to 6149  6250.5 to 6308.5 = 1.01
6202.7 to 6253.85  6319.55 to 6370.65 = 1.17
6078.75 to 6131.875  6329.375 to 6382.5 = 1.13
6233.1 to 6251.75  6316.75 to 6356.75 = 1.18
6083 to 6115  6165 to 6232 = 0.96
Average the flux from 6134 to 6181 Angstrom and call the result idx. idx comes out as 4.25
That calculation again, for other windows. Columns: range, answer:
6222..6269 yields 4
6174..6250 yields 4.19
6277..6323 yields 4.39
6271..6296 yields 4.39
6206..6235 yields 4.14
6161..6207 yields 4.16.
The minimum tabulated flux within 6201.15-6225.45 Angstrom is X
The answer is 4.13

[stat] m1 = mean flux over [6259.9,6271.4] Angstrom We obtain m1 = 4.13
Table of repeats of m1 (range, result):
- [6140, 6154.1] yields 4.64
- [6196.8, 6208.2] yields 4.34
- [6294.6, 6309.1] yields 4.28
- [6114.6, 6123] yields 4.16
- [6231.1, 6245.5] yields 4.02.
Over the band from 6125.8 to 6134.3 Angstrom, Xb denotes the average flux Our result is 4.54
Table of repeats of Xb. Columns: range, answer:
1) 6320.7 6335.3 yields 4.67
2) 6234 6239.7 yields 4.16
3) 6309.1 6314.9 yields 4.45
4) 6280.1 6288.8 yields 4.3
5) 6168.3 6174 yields 4.02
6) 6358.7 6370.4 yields 4.61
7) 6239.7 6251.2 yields 4.01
